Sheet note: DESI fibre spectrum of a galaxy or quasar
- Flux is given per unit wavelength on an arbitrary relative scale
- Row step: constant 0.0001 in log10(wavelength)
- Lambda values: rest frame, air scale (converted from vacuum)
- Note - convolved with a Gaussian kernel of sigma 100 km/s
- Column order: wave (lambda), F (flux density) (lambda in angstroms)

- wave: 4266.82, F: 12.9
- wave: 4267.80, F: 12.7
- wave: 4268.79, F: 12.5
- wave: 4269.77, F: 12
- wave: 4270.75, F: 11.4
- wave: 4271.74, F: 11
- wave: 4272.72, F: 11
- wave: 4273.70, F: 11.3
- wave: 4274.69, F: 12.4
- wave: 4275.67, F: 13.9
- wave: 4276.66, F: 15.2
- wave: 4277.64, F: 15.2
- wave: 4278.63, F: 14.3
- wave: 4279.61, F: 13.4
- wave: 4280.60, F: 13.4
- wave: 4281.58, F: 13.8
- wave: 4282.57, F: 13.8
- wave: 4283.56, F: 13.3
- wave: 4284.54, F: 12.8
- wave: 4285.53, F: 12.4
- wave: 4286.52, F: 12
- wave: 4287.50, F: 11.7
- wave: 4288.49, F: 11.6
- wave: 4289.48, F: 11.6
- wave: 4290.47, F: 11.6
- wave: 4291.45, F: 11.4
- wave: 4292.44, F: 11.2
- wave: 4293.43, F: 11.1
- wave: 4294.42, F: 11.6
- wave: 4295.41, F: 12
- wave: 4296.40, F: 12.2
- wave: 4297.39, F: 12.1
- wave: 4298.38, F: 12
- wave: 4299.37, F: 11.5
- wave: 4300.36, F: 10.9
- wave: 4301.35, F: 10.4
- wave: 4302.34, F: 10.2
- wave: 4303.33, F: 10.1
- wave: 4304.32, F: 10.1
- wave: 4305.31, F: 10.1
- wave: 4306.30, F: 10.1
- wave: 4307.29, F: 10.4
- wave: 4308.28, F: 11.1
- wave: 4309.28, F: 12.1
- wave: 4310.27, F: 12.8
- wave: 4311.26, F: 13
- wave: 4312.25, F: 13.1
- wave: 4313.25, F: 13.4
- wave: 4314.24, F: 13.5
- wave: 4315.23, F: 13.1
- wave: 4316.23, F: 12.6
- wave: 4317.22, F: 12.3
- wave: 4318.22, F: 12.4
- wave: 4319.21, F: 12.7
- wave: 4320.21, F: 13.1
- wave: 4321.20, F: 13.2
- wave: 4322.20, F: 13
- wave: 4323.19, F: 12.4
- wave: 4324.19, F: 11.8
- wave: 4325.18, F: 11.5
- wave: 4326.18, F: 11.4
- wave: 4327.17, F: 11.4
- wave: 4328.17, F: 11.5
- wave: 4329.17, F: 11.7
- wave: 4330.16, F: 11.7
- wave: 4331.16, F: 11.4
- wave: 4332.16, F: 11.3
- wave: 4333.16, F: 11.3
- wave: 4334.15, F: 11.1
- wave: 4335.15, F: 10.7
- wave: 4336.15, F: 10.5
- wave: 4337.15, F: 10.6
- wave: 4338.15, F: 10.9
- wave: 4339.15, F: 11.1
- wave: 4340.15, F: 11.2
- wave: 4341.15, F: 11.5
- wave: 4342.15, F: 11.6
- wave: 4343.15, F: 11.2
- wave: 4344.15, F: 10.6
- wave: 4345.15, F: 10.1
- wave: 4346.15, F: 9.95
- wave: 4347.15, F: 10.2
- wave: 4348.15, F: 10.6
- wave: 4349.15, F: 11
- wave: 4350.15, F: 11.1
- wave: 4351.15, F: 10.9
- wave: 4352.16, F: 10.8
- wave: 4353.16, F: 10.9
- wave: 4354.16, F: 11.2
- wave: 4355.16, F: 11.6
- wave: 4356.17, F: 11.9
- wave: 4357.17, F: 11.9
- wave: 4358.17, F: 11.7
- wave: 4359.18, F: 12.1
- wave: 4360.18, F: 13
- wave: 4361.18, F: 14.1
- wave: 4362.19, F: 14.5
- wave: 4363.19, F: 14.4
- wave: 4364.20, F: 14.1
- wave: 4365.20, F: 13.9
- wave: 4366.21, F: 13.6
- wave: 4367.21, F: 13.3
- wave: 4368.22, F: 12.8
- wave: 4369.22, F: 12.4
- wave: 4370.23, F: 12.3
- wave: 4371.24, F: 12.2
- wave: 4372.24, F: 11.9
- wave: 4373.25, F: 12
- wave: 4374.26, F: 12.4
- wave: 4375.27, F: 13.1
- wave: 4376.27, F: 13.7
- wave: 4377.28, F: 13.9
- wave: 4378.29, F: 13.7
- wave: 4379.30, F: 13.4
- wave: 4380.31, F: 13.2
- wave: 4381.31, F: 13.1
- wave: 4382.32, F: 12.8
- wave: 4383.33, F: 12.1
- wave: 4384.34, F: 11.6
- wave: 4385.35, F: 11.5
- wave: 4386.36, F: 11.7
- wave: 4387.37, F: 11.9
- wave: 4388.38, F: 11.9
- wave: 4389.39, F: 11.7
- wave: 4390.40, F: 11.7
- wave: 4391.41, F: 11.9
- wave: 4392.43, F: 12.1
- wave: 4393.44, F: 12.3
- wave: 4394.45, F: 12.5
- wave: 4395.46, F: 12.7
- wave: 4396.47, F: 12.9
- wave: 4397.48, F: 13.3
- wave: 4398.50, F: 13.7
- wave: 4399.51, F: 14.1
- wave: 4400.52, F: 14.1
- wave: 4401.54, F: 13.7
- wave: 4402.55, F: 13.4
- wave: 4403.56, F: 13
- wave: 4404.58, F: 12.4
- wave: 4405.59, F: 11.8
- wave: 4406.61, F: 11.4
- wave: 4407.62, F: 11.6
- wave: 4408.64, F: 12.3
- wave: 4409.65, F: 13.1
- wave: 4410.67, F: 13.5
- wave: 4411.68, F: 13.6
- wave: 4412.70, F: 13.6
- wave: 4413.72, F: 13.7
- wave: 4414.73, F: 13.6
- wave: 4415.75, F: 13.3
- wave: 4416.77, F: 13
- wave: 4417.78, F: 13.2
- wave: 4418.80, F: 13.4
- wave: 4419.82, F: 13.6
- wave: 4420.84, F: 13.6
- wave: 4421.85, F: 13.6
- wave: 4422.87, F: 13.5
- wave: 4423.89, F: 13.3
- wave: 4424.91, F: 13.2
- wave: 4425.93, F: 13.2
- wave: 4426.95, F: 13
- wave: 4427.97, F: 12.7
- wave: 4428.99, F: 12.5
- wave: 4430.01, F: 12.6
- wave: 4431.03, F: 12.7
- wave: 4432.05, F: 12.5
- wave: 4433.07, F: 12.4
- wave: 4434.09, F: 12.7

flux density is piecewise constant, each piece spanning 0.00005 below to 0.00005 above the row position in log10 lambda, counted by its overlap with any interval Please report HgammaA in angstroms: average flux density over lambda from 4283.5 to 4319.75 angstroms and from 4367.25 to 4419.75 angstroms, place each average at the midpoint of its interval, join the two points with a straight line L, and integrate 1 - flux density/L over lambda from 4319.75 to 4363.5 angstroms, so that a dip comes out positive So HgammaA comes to 2.3 angstroms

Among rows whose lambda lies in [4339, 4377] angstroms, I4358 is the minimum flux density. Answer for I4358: 9.95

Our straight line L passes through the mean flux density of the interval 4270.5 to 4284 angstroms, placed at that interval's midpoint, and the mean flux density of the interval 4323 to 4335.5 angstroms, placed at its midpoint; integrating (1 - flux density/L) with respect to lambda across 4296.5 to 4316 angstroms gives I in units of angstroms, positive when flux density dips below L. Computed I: 0.9 angstroms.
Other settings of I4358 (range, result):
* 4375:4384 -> 12.1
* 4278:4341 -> 10.1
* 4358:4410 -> 11.4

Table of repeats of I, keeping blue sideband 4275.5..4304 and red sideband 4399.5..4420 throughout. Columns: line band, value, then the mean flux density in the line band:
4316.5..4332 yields 0.51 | 12.1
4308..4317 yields -0.25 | 12.8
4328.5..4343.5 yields 1.66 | 11.2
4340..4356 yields 2.20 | 10.9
